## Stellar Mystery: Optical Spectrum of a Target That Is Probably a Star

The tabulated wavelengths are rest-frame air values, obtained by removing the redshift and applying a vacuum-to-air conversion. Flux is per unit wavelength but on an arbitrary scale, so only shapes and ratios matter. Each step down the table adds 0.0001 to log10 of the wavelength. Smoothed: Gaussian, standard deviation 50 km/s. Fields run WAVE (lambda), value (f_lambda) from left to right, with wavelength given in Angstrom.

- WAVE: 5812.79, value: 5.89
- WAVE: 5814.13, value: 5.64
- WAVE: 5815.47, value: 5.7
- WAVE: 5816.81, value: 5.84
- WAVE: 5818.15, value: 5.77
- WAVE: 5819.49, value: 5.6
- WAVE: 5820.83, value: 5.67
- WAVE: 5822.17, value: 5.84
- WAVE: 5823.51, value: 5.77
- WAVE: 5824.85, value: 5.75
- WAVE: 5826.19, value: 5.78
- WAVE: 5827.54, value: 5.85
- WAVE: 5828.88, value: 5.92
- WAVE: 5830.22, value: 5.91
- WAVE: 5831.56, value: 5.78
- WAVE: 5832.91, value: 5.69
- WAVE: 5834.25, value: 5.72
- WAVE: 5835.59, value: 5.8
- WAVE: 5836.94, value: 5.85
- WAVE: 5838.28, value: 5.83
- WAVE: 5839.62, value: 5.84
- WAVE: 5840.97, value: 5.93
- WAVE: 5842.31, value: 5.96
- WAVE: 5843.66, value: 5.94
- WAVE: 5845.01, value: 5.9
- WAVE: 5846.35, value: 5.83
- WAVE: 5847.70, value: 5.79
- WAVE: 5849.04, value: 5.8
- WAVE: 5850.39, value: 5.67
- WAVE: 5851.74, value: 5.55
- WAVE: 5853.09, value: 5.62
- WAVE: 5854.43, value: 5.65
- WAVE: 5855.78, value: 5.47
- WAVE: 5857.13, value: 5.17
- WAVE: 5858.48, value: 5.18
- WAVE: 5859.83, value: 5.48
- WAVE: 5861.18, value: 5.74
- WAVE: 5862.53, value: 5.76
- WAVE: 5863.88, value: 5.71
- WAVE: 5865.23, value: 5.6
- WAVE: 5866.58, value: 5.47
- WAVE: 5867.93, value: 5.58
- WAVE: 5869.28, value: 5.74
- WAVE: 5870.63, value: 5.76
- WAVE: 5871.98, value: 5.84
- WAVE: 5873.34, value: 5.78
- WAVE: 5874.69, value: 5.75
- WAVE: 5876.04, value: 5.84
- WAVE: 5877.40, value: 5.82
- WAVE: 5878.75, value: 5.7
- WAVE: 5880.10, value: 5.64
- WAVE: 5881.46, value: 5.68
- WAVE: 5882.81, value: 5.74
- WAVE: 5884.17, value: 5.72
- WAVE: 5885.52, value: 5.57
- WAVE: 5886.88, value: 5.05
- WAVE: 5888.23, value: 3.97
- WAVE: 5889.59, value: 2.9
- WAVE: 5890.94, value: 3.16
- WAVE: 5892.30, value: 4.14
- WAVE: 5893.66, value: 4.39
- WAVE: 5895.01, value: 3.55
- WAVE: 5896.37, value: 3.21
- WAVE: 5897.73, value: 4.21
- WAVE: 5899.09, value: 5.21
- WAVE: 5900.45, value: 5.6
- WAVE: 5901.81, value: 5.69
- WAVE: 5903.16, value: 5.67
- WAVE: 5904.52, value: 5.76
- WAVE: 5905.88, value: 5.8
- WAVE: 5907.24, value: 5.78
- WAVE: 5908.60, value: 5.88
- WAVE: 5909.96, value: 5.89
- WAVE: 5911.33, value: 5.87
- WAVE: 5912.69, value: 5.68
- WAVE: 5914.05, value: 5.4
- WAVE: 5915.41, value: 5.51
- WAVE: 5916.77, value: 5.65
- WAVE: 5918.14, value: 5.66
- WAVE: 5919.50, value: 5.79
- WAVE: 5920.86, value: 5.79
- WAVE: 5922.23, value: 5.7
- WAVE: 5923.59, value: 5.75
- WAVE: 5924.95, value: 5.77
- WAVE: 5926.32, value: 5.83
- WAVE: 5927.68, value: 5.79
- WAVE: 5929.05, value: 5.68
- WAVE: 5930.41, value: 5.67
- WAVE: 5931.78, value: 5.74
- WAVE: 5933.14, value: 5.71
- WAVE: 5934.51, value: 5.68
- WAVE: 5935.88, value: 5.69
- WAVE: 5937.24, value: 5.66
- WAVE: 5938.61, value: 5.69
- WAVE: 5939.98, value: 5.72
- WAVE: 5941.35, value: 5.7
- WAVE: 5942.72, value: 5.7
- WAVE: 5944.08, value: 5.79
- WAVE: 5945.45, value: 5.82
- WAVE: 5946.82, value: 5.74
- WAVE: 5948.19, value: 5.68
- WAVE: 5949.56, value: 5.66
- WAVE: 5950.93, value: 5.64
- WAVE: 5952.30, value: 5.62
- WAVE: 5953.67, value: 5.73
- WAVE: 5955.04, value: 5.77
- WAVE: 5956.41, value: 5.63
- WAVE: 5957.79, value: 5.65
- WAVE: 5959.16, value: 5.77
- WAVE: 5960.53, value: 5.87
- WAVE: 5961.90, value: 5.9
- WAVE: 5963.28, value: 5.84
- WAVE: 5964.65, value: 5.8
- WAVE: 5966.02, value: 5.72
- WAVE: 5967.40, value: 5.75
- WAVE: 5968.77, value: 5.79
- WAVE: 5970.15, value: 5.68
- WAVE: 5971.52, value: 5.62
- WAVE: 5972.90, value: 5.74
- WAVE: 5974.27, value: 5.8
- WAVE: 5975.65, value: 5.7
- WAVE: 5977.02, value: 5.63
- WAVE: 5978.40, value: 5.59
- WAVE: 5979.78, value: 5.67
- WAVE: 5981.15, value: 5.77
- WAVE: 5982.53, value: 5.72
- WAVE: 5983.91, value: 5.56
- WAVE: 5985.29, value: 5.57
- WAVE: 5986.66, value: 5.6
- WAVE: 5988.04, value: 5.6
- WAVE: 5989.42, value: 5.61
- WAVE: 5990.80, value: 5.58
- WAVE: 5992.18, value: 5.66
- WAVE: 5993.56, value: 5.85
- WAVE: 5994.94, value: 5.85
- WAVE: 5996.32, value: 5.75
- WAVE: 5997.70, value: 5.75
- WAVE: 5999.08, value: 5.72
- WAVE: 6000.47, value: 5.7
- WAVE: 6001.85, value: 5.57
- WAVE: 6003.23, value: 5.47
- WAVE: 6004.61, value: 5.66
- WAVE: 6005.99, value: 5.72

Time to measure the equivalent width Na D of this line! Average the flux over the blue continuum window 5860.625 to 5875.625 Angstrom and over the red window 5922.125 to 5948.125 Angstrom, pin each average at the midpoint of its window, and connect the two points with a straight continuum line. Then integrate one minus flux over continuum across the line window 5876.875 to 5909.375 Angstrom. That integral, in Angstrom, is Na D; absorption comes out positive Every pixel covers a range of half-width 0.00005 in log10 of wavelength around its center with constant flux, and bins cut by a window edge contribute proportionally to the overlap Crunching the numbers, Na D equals 4.11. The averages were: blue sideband 5.71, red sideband 5.73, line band 4.99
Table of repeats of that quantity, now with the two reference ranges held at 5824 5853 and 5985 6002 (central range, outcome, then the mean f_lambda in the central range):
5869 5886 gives 0.1 Angstrom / 5.74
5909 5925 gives 0.1 Angstrom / 5.71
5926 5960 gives 0.1 Angstrom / 5.71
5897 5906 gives 0.6 Angstrom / 5.39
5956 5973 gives -0.1 Angstrom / 5.75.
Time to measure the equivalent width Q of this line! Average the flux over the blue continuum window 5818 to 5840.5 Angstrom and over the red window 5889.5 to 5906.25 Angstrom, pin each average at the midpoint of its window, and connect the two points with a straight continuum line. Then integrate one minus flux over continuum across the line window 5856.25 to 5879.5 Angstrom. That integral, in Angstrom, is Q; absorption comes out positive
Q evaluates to -2.4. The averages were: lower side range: 5.79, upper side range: 4.6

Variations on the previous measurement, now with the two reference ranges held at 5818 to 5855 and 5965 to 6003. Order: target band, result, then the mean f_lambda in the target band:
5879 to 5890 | 1.2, 5.11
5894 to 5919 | 1.8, 5.33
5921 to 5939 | 0.0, 5.72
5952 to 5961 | 0.0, 5.72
